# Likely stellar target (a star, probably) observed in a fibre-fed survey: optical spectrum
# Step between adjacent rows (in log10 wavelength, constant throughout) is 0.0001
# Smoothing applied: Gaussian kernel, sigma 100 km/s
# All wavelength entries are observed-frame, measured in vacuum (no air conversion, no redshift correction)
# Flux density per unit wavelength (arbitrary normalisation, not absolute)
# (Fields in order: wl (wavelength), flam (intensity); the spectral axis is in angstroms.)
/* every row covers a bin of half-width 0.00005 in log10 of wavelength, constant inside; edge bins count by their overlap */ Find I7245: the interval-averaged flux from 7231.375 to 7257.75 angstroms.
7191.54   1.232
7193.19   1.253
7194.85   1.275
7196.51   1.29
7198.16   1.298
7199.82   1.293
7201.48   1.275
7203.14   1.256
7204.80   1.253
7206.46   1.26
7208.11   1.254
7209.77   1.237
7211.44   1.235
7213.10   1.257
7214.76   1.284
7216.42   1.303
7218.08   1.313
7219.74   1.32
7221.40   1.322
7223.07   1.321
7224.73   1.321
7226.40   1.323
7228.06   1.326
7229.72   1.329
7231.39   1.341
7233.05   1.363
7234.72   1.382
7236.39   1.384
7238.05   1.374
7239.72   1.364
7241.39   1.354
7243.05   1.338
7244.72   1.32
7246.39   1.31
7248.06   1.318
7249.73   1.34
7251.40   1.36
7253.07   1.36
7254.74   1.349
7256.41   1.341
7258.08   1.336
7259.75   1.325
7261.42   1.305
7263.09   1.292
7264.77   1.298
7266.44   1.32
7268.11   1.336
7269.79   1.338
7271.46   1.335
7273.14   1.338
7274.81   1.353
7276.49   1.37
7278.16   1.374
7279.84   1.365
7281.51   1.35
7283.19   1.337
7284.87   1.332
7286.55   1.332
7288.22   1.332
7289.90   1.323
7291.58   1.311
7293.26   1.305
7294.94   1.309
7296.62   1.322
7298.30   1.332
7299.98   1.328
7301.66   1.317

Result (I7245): 1.35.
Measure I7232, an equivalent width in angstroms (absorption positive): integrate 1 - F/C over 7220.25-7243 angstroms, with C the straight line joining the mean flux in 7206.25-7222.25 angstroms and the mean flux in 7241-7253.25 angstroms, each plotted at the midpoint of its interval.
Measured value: -0.6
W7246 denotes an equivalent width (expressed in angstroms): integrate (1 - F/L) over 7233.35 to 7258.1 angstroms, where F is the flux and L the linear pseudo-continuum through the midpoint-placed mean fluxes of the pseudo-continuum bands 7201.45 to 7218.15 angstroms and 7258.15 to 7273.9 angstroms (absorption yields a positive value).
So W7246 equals -0.9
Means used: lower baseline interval 1.26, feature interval 1.35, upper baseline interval 1.32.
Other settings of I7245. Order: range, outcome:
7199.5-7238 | 1.3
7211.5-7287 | 1.33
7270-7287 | 1.35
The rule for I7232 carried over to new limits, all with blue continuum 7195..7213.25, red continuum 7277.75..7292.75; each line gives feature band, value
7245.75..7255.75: -0.3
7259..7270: 0.0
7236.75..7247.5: -0.4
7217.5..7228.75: -0.3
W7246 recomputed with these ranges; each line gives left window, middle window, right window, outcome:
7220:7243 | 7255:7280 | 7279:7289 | 0.2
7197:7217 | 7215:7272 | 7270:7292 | -1.3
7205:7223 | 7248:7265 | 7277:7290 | -0.1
